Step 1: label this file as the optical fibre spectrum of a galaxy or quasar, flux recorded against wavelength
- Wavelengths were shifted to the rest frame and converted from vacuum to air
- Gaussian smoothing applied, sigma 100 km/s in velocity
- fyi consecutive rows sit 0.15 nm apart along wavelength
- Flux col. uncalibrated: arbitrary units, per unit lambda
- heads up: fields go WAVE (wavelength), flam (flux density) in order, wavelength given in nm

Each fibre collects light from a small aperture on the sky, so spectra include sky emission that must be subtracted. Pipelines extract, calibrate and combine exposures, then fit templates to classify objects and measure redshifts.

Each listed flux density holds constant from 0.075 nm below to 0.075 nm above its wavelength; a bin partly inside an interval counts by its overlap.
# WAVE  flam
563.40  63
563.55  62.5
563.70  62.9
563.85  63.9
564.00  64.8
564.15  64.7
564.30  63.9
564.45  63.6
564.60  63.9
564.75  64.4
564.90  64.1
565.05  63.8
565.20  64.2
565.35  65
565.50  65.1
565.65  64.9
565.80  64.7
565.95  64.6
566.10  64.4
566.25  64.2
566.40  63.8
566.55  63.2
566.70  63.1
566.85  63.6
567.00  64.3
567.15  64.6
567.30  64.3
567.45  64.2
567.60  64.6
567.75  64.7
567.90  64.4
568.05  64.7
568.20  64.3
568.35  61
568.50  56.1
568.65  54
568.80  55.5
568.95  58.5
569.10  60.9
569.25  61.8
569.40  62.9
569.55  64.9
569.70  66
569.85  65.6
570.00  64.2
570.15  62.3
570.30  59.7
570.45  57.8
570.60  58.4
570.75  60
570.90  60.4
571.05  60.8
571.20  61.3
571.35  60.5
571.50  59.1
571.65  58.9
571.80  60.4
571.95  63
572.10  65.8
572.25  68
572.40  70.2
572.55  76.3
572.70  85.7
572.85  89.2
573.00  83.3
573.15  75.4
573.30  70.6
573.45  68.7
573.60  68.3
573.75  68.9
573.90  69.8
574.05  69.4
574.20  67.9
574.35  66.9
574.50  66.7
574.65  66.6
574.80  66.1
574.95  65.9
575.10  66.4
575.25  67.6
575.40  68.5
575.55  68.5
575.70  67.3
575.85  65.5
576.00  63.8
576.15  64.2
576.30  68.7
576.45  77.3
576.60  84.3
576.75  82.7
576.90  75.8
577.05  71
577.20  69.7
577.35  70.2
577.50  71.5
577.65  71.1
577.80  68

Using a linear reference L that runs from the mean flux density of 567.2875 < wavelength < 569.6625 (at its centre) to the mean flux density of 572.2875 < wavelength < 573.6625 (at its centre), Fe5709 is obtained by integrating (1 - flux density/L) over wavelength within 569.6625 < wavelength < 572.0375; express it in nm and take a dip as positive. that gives 0.28 nm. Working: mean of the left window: 61.7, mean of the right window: 76.3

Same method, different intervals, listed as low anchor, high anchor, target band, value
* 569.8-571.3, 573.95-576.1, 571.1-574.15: -0.28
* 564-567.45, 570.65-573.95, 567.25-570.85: 0.25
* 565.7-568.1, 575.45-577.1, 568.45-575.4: 0.27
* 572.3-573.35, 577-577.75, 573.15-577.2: 0.26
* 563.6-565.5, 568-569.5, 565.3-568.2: -0.11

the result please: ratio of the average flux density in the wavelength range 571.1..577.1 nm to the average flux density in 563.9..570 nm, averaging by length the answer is 1.10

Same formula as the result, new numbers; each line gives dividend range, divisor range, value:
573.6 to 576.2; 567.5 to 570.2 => 1.08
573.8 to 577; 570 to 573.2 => 1.05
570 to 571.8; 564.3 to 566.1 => 0.93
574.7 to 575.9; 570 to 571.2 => 1.11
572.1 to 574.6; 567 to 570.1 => 1.16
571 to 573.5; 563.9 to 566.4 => 1.08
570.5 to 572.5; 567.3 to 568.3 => 0.97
